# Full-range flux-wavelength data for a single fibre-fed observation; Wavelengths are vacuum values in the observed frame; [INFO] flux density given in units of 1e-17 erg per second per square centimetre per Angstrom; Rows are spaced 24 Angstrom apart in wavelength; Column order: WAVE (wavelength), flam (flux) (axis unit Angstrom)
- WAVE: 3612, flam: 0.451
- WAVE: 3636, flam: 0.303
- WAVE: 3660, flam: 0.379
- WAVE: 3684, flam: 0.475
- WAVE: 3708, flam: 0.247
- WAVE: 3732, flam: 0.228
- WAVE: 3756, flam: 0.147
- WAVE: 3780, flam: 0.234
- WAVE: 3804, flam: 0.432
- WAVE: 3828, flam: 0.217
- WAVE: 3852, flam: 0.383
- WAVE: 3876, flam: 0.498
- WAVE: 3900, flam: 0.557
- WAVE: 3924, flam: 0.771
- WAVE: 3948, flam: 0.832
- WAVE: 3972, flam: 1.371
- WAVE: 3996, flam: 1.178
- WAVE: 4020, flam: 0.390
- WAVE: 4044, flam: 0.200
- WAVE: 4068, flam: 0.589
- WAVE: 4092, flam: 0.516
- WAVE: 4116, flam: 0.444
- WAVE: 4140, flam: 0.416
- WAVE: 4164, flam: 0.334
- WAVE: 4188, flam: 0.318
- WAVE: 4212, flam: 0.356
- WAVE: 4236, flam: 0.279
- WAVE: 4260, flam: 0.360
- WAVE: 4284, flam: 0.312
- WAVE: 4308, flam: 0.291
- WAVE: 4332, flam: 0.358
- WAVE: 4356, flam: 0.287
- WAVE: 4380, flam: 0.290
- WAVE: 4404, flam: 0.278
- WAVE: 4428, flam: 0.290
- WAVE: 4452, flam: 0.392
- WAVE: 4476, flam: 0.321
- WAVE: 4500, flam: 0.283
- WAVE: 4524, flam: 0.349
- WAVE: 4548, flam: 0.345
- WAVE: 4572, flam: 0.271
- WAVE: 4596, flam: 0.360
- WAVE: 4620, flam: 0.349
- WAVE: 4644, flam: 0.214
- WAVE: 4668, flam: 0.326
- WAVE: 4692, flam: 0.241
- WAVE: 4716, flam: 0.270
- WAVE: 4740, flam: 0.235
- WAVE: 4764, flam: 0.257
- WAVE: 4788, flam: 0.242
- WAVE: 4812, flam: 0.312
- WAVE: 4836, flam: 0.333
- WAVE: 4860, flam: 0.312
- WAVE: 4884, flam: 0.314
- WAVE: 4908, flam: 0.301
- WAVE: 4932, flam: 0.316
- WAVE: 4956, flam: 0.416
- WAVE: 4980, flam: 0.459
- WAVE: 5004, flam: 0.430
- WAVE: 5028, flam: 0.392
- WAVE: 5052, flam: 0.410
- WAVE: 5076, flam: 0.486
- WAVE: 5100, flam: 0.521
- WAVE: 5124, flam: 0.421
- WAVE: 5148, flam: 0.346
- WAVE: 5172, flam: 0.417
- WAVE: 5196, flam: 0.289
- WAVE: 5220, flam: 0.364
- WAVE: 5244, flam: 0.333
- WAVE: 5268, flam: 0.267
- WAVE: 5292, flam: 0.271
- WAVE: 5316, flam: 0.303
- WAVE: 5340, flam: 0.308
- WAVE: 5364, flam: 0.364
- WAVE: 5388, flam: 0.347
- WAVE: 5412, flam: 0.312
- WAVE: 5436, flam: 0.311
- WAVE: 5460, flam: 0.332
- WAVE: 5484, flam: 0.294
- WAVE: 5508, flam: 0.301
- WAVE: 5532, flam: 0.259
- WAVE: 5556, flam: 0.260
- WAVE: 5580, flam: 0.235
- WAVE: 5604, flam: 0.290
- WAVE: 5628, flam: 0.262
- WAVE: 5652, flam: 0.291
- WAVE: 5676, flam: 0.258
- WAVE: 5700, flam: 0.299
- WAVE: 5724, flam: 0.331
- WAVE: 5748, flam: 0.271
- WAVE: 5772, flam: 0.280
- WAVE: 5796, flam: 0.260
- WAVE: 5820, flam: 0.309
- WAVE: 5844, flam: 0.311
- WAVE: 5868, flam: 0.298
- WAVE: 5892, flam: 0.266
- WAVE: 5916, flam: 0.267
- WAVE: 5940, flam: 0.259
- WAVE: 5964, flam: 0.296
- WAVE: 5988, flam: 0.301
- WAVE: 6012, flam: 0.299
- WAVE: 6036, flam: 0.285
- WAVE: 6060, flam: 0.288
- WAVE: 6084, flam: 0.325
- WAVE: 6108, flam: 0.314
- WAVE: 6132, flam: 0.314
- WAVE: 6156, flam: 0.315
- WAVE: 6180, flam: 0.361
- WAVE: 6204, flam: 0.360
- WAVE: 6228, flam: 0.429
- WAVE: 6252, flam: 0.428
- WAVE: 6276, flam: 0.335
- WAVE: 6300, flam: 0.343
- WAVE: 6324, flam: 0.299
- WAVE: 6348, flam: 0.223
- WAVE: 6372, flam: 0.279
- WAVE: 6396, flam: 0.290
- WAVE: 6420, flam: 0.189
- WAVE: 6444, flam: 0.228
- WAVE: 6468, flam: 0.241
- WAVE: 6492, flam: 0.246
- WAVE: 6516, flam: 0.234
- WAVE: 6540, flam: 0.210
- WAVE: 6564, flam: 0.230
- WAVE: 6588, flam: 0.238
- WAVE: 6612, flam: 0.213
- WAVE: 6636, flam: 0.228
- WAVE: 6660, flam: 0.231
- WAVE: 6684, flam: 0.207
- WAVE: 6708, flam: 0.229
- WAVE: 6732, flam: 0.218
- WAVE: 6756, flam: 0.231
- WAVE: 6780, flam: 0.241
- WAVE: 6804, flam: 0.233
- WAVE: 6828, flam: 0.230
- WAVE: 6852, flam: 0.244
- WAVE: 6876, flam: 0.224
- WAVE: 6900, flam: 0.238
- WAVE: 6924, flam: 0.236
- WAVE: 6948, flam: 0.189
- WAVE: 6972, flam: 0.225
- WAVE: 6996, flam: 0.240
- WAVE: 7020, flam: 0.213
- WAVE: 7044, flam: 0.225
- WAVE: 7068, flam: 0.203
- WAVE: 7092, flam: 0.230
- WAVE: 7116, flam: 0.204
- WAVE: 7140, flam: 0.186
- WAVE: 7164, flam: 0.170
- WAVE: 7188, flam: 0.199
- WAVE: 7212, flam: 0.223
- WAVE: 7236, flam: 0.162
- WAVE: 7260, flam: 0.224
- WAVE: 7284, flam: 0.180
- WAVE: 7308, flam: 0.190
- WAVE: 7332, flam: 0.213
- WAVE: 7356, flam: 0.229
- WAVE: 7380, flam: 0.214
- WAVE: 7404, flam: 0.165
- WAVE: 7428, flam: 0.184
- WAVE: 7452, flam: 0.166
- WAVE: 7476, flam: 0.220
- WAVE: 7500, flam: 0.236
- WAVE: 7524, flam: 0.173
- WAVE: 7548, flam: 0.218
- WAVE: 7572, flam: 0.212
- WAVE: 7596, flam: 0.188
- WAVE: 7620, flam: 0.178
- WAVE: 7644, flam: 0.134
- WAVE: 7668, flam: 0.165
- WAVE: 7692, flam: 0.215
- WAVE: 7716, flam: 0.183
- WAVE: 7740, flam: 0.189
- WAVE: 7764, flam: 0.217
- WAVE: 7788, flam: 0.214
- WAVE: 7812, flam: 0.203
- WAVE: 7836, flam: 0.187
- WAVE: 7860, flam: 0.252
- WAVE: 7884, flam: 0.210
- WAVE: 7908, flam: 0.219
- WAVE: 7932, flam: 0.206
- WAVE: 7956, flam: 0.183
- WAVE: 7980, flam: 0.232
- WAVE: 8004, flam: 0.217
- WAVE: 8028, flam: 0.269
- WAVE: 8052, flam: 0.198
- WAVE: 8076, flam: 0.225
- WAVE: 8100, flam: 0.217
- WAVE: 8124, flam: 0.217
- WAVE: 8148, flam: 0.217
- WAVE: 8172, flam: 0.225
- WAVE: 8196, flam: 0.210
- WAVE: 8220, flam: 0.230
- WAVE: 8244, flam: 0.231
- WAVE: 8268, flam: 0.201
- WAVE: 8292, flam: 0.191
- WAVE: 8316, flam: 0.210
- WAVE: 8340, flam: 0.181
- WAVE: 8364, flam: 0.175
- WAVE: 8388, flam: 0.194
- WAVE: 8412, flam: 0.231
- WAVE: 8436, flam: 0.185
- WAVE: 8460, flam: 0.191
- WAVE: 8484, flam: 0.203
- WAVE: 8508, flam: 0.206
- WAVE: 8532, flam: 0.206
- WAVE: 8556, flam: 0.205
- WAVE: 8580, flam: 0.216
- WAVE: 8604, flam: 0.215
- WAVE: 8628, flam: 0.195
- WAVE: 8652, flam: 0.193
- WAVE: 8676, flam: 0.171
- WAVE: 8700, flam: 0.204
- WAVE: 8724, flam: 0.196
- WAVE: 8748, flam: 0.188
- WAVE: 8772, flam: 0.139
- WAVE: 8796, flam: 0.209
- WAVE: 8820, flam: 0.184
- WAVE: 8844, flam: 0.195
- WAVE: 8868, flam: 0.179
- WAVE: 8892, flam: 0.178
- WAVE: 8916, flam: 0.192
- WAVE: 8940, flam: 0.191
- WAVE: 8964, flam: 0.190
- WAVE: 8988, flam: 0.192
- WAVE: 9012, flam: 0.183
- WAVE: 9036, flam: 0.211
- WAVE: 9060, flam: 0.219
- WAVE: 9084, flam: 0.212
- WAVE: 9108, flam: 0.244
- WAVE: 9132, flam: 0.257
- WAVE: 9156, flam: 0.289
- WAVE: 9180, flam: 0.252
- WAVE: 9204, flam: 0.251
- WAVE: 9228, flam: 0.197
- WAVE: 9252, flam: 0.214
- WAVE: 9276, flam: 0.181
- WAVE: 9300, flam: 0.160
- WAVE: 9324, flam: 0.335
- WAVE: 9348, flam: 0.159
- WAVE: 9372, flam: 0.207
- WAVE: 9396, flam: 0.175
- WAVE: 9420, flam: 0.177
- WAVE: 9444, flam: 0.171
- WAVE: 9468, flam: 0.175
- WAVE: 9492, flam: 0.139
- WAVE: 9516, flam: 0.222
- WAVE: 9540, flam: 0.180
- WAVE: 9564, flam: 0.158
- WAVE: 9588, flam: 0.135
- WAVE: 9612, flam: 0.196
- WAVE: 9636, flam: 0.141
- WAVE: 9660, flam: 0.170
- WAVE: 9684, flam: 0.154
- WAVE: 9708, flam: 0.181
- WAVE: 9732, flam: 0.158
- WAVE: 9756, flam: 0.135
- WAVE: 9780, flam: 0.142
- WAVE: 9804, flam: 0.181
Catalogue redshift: 2.267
